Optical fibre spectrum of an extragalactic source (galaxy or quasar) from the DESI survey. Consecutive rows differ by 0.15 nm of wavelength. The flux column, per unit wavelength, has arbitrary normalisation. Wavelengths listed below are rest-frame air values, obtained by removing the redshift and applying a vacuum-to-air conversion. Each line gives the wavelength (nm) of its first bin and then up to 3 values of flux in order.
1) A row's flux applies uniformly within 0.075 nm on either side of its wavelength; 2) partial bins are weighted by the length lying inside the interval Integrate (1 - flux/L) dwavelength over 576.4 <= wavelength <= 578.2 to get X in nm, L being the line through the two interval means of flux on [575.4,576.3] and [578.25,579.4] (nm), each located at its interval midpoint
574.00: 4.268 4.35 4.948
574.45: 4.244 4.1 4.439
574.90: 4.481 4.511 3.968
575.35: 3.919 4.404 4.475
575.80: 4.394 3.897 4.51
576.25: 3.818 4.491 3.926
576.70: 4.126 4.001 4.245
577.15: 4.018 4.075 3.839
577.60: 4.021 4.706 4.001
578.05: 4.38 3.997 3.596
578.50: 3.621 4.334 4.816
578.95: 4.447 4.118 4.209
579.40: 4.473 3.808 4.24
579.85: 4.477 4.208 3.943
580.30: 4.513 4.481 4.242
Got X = 0.04 nm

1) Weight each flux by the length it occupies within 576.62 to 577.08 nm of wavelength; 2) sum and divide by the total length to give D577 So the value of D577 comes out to 4.12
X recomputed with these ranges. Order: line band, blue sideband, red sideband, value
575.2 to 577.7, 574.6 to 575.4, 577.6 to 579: 0.057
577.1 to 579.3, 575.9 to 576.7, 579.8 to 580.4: 0.034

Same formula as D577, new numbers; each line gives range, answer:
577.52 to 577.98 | 4.24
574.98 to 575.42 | 4.13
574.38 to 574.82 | 4.26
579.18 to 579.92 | 4.24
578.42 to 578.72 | 3.97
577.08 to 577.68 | 3.99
